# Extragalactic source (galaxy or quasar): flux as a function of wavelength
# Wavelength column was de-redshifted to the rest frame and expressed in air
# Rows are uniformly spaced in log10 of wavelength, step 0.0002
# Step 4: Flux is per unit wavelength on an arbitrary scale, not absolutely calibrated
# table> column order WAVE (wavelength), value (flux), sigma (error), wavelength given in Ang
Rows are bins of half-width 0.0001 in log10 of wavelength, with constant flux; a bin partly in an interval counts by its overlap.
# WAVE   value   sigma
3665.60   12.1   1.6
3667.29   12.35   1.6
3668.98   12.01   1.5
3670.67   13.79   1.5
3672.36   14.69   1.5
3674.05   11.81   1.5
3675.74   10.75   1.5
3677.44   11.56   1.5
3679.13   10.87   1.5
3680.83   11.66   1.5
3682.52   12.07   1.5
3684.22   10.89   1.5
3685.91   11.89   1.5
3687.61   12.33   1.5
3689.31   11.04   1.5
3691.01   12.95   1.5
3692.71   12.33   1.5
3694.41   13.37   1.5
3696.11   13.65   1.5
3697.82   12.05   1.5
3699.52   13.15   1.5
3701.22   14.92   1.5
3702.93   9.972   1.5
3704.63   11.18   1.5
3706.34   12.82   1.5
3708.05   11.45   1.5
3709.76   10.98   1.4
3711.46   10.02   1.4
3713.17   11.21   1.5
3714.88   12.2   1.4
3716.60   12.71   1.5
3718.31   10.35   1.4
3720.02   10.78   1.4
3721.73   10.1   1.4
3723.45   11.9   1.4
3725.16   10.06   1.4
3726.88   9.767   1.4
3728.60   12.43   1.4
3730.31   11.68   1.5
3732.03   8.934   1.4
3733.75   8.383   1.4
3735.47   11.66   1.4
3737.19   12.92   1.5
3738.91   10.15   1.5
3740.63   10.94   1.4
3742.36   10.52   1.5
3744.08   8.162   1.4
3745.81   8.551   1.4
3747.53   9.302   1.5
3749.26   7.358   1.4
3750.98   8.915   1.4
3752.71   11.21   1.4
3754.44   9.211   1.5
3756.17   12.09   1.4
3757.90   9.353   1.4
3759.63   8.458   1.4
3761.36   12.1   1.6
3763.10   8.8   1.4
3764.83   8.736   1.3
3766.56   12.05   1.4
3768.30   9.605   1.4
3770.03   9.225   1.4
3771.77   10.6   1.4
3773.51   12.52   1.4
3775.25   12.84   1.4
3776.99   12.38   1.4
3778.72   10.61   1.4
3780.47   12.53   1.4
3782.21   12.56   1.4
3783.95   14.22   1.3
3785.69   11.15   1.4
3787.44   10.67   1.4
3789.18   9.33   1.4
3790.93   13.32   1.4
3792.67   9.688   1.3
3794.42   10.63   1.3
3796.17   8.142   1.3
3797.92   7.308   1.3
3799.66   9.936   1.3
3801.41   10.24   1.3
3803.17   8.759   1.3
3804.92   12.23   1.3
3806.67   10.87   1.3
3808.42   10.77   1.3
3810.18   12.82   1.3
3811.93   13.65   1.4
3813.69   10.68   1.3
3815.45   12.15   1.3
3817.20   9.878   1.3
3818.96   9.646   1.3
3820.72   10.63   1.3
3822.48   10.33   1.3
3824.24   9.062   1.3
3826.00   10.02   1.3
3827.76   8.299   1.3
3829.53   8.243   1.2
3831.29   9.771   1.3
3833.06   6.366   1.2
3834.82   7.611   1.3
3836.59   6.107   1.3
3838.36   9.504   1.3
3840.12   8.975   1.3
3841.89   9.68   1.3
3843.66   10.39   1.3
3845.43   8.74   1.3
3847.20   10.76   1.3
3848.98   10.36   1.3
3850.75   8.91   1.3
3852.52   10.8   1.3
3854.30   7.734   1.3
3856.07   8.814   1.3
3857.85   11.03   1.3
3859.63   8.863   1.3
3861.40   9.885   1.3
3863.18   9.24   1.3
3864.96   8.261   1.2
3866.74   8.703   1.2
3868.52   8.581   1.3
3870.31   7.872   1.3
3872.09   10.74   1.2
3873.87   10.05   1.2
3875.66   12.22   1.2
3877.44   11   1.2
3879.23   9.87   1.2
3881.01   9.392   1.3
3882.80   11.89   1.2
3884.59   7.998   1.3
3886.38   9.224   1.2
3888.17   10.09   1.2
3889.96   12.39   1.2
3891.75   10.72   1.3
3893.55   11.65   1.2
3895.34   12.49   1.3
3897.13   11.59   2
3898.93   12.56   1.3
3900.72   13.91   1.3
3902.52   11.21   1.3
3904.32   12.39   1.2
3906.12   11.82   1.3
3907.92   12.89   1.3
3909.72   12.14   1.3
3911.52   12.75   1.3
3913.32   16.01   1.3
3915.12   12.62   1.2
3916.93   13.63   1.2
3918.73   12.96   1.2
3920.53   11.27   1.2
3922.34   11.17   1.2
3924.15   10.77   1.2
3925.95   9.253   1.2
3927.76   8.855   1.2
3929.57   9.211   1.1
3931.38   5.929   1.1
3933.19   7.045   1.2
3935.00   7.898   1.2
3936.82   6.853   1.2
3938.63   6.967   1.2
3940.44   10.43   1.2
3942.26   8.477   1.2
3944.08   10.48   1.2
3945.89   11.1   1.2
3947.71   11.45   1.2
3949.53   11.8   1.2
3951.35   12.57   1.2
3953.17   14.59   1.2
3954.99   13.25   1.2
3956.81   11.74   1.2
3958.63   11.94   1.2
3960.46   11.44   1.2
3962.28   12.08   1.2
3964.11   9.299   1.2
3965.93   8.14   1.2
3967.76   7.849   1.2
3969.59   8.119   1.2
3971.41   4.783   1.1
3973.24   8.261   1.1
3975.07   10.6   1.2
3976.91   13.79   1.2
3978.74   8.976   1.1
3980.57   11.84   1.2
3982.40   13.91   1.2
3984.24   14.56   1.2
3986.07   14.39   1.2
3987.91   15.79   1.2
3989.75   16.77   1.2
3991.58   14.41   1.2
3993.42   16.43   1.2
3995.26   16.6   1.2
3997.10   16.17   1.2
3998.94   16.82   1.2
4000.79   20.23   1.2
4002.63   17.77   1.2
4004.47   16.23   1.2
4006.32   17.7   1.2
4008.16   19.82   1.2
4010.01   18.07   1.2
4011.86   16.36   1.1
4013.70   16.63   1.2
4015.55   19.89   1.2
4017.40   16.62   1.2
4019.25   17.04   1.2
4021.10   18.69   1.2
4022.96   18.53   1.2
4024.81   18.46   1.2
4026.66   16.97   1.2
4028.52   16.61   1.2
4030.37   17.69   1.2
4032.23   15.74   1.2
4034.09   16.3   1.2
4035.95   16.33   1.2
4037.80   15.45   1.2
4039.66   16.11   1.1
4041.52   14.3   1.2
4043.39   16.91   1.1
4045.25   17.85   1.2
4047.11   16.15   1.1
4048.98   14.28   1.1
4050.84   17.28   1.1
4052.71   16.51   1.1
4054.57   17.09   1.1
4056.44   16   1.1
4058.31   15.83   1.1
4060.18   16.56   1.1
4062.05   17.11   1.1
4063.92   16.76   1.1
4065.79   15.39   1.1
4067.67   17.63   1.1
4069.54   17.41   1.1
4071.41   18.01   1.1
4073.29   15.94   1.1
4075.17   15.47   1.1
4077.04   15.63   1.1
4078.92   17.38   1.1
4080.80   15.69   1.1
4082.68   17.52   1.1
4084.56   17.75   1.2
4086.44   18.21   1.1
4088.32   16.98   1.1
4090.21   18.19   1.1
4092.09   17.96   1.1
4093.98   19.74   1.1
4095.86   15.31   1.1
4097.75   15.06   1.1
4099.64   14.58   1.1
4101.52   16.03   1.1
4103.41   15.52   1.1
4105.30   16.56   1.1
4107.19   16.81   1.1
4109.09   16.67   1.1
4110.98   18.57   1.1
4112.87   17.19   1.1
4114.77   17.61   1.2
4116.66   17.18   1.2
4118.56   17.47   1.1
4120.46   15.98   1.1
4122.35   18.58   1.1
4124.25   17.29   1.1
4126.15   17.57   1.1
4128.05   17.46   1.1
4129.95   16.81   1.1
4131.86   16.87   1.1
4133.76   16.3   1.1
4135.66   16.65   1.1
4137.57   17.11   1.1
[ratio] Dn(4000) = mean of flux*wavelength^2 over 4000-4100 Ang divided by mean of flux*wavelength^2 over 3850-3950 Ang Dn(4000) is 1.75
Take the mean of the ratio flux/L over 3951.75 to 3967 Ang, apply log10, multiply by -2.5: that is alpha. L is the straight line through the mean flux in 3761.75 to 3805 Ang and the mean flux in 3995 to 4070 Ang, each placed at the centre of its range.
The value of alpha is 0.29 mag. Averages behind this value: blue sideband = 10.7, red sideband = 17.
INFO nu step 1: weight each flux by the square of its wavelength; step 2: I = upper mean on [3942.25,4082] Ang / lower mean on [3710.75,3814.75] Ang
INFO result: 1.60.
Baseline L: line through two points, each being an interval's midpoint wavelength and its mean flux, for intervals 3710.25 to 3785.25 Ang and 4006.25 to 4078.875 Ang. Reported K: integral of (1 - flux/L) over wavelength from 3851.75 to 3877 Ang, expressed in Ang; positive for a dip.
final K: 6.9 Ang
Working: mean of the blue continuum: 10.7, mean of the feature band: 9.51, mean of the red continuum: 16.8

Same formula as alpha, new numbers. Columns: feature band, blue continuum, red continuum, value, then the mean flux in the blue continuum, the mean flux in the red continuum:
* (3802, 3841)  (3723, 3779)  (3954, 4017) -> 0.16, 10.3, 13.9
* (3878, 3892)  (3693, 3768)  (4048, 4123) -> 0.30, 10.8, 16.8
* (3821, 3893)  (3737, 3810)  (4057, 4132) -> 0.27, 10.5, 16.9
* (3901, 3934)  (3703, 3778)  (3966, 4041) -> 0.21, 10.6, 15.3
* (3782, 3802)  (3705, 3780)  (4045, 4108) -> 0.09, 10.6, 16.6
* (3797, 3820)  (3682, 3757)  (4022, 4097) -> 0.18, 11.1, 16.8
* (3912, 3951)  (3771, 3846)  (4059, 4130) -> 0.27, 10.3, 16.9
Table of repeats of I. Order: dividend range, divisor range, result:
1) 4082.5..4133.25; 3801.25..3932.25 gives 1.85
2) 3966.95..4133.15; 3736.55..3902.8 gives 1.78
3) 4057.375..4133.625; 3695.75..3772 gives 1.91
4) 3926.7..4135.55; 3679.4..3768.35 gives 1.61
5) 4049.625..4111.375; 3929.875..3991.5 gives 1.65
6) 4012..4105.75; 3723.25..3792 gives 1.84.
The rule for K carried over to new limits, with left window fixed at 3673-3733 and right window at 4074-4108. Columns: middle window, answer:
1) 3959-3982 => 8.2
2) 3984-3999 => -0.4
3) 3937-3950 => 4.3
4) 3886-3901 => 2.6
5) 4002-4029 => -3.5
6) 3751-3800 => 7.3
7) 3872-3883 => 2.6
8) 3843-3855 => 3.4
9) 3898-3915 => 1.7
